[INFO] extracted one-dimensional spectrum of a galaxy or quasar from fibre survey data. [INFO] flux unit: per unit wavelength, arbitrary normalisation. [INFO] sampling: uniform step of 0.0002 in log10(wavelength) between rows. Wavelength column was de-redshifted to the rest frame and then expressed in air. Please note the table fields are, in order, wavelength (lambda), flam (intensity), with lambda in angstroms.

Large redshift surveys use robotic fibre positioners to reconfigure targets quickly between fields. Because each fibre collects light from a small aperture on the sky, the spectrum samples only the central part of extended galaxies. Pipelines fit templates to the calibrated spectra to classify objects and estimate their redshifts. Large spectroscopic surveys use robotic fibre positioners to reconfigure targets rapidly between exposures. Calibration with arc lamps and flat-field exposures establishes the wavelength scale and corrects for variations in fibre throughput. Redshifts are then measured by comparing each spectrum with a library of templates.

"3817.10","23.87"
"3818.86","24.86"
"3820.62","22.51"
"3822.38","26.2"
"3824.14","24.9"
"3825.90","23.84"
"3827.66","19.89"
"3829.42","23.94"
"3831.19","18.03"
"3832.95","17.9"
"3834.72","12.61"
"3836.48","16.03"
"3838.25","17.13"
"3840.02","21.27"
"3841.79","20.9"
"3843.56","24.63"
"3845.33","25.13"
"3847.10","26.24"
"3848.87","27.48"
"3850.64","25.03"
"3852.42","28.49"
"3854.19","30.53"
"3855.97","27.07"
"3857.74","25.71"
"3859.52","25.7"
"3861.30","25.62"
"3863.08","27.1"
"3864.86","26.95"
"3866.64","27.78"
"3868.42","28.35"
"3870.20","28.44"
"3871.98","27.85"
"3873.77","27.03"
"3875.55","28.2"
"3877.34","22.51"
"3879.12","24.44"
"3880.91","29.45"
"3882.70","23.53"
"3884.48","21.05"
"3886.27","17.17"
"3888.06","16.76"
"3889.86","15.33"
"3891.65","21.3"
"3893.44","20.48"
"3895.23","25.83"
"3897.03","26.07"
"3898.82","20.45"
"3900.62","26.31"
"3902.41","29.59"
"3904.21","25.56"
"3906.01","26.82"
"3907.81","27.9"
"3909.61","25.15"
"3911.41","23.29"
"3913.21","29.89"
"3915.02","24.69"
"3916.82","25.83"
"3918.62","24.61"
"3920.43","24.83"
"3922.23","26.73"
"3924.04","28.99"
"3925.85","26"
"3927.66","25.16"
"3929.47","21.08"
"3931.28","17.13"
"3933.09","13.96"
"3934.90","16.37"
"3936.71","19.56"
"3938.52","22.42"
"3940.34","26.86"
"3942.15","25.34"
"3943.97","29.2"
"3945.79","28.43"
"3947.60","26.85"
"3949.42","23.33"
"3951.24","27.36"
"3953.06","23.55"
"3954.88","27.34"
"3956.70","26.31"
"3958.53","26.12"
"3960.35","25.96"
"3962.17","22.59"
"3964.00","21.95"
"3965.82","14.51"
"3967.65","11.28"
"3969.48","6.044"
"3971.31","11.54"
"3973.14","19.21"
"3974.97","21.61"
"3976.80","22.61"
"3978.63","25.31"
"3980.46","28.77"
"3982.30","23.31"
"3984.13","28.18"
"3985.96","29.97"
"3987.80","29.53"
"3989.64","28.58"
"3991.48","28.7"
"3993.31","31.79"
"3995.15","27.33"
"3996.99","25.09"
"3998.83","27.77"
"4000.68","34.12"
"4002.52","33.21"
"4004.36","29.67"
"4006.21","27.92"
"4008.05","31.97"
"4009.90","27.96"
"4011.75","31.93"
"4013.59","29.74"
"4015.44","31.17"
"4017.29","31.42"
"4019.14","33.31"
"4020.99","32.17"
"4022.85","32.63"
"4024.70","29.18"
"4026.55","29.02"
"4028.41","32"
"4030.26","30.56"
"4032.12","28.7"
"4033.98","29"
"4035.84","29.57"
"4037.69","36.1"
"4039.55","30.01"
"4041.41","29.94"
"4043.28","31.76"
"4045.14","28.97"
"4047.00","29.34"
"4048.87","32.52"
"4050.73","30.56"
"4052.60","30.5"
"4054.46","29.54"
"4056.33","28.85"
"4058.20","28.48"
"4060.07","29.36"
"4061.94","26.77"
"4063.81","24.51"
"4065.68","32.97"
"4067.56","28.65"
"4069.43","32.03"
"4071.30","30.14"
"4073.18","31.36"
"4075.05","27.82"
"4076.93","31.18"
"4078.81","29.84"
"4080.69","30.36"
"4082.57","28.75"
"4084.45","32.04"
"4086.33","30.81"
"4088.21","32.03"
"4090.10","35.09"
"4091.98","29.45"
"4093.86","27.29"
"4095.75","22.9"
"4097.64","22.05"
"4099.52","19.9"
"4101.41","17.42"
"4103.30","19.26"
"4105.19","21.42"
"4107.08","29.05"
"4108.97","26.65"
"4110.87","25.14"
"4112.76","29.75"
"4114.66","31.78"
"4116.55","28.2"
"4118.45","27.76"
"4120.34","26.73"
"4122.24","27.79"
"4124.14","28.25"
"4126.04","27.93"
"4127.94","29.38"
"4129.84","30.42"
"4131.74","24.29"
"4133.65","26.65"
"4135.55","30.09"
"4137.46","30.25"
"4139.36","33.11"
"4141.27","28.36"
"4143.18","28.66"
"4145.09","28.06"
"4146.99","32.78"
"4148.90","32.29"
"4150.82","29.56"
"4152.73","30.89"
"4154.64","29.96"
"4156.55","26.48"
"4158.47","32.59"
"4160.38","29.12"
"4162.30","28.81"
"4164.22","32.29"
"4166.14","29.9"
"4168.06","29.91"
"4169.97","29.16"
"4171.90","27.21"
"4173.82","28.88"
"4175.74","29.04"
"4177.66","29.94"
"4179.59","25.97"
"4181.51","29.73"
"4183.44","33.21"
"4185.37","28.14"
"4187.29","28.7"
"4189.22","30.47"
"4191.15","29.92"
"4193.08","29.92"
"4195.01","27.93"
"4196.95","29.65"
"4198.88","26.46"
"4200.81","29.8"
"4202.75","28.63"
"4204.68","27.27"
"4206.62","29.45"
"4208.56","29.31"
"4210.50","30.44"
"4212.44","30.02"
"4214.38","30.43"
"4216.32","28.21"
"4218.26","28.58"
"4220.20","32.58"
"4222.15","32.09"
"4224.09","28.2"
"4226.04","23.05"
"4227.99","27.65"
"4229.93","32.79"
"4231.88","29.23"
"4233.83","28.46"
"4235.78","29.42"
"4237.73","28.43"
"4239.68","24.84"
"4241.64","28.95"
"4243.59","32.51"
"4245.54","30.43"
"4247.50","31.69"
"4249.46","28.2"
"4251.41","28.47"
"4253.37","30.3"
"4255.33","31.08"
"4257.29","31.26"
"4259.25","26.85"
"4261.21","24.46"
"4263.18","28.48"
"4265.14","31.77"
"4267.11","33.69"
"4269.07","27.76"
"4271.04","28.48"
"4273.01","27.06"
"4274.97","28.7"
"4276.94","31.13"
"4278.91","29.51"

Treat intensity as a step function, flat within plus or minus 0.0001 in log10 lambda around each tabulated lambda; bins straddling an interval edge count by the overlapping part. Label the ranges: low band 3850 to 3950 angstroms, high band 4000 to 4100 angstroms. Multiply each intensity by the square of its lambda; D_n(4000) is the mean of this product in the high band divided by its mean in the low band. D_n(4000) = 1.3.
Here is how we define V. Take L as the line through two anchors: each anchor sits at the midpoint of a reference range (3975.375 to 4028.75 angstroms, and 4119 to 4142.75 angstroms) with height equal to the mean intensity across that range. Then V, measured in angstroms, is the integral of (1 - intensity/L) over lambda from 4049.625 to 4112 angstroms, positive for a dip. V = 2.0 angstroms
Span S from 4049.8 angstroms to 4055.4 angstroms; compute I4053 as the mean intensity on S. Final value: 30.2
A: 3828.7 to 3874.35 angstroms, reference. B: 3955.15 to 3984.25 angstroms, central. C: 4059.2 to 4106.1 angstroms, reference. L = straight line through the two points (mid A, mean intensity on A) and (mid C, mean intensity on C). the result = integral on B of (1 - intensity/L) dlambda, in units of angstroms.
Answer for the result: 5.8 angstroms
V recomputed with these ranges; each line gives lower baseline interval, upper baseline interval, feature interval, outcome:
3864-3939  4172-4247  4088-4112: 2.04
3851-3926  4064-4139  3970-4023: -2.40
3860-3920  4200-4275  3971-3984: 1.68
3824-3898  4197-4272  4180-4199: -0.60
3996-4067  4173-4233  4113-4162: 0.55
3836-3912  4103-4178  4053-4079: -1.68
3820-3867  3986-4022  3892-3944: 4.67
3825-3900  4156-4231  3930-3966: 2.36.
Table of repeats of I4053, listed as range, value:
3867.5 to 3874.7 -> 27.9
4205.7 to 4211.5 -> 29.7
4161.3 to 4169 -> 30.2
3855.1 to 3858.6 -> 26.4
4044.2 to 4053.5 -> 30.4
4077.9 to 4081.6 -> 30.1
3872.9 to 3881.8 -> 26.3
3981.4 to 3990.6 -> 27.9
